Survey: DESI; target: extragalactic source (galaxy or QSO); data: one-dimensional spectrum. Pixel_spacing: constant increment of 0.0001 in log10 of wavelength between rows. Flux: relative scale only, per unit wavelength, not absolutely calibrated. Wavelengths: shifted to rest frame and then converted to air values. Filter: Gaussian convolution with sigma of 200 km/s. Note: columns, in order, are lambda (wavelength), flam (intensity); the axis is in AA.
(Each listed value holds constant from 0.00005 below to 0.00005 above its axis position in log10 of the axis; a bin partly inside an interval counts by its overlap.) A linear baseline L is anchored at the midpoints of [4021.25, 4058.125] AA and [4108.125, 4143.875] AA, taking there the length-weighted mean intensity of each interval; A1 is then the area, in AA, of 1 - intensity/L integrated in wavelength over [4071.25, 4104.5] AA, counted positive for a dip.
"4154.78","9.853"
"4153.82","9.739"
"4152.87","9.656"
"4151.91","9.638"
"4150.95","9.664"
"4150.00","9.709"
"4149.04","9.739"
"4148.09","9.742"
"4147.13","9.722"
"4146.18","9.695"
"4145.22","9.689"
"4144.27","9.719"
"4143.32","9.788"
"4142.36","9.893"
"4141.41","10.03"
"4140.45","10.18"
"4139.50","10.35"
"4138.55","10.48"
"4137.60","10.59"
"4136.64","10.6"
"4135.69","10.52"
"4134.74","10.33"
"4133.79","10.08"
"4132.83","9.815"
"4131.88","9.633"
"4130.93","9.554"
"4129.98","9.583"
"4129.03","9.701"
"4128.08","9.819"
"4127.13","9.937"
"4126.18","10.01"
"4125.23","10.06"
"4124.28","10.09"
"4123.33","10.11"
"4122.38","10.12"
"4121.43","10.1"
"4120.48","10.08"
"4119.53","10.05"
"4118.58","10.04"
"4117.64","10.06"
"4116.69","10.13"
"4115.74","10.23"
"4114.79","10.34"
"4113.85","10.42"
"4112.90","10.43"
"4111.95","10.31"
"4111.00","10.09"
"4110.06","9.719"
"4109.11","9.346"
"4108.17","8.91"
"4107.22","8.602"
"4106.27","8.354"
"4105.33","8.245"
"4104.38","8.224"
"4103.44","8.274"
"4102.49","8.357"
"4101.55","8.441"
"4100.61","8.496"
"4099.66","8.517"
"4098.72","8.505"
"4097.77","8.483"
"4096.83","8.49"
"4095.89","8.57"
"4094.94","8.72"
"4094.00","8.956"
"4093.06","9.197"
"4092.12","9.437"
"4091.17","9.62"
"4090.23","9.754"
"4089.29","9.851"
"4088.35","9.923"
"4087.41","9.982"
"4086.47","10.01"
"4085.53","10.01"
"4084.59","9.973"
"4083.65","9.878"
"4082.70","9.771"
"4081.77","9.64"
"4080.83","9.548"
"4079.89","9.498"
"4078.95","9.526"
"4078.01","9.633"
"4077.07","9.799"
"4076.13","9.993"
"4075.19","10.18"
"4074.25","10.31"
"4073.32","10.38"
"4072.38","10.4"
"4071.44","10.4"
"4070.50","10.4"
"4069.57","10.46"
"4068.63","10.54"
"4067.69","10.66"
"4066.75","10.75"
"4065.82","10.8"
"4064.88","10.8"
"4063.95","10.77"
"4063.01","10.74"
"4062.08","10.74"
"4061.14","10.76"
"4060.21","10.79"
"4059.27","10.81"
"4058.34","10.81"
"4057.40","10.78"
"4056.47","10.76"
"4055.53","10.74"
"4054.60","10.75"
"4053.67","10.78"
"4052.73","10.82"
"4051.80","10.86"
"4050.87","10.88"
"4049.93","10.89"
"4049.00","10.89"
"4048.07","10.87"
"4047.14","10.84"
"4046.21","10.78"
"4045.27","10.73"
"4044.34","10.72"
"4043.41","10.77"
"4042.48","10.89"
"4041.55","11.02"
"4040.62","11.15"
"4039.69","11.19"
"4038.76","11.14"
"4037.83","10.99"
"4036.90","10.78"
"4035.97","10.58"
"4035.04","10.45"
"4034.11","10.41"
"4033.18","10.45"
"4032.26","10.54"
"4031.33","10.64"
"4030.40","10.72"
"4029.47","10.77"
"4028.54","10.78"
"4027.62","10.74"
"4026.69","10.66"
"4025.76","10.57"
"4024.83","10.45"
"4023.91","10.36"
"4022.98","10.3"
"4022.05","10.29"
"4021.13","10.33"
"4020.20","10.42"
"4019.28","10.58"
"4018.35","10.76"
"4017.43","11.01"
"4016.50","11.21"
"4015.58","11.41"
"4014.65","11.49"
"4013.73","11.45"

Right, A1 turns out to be 3.0 AA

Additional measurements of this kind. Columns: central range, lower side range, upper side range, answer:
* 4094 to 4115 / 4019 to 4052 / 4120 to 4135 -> 2.37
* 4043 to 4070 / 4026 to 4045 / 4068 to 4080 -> -0.89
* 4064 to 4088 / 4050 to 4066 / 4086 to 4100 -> -0.40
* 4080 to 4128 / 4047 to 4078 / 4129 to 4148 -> 3.67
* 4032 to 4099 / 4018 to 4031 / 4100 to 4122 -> -1.72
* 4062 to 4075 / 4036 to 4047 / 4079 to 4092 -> -0.45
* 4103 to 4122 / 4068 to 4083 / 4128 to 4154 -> 0.70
